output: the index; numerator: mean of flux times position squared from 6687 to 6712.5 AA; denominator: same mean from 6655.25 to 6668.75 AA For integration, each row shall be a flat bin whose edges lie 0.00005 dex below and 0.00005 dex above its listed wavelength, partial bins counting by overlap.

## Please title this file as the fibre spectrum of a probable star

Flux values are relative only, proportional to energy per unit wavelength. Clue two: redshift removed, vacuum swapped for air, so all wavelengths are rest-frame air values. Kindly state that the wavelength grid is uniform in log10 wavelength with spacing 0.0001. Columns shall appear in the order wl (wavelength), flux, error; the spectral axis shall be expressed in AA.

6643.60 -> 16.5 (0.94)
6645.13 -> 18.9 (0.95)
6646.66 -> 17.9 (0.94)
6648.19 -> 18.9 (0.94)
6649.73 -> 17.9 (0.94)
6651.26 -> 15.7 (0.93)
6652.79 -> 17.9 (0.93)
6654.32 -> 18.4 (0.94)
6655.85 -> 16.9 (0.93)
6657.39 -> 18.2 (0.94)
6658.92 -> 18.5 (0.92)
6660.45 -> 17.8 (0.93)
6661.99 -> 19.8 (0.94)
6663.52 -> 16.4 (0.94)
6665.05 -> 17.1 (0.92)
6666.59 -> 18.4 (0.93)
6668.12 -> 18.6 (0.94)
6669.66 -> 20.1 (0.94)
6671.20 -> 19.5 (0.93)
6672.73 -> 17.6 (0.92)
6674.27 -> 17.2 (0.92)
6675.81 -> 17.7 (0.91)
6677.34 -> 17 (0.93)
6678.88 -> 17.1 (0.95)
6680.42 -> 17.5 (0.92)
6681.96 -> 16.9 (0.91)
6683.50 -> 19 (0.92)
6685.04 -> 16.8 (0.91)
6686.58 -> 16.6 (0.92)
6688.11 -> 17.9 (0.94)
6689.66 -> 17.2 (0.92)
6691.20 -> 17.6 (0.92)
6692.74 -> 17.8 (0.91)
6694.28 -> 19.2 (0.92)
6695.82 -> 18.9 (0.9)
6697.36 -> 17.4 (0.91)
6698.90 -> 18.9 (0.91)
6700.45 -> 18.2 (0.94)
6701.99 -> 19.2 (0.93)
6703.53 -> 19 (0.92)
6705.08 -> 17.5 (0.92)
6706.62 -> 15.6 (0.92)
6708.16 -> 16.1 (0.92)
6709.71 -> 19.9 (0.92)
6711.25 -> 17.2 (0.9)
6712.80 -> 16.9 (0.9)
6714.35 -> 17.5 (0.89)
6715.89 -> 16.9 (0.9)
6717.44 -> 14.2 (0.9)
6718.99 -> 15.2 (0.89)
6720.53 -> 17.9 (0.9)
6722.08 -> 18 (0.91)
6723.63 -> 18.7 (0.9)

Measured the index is 1.0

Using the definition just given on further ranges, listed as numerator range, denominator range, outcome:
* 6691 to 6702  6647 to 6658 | 1.05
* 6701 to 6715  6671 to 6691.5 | 1.02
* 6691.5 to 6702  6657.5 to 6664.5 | 1.03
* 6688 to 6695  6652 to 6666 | 1.01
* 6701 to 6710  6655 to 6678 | 1.00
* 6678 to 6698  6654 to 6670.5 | 0.98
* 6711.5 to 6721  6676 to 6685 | 0.95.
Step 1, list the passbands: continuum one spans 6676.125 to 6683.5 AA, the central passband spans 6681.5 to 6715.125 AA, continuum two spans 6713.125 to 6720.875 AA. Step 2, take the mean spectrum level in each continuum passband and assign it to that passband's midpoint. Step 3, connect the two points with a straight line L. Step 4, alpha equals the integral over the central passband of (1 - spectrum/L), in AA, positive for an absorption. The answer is -1.94 AA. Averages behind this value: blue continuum 17.4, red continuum 16.3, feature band 17.8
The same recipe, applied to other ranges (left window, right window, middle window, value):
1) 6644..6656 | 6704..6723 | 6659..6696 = -0.97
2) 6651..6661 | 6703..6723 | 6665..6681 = -0.45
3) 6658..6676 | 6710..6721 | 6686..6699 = -0.38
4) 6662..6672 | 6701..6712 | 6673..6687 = 0.70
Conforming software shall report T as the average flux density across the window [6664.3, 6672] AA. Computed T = 18.7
